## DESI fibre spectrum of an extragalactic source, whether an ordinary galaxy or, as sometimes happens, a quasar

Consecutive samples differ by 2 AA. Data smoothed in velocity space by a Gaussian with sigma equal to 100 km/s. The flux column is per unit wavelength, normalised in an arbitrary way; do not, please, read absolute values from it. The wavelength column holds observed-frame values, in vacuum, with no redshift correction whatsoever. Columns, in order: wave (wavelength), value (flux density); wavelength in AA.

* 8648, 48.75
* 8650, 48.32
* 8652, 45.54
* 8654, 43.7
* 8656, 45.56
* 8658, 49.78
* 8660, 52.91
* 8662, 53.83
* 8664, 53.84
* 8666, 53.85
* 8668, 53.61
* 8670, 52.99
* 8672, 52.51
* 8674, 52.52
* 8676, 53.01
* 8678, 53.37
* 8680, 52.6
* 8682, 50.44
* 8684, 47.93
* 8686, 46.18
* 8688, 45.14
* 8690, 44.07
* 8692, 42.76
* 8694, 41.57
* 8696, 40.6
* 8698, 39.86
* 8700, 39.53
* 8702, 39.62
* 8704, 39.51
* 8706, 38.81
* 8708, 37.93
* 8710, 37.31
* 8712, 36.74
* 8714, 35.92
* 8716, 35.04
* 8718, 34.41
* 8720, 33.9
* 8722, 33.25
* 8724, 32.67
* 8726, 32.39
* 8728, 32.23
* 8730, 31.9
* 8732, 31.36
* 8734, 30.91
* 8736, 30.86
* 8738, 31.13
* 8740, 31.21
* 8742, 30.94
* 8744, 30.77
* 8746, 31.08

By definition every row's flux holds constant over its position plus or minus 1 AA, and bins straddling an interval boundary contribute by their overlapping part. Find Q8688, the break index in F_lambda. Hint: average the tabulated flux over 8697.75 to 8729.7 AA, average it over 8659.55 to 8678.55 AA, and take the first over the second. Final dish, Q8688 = 0.7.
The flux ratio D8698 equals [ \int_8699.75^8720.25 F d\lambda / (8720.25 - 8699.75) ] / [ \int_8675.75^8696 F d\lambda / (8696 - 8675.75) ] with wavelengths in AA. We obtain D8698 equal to 0.79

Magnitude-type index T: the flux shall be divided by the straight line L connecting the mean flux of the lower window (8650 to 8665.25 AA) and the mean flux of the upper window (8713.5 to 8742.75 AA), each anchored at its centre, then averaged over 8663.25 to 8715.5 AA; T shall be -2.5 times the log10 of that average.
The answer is -0.08 mag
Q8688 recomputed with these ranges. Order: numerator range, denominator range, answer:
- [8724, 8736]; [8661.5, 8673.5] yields 0.59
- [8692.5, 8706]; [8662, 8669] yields 0.75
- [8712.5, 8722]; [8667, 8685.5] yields 0.67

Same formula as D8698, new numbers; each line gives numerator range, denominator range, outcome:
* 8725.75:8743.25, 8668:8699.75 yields 0.66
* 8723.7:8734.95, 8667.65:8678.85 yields 0.60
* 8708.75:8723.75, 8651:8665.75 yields 0.71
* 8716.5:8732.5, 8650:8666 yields 0.66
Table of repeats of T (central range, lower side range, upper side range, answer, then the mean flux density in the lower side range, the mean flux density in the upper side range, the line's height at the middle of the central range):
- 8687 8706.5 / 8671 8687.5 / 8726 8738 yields 0.08 mag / 50.9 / 31.5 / 44.5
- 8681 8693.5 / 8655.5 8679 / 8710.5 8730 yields -0.01 mag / 52.5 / 34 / 45.5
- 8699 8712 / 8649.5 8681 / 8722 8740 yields 0.02 mag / 51.2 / 31.7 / 39.3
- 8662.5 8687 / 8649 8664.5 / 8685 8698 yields -0.13 mag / 49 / 43.1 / 46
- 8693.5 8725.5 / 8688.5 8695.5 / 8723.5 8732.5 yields 0.01 mag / 42.8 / 32.1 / 37.6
